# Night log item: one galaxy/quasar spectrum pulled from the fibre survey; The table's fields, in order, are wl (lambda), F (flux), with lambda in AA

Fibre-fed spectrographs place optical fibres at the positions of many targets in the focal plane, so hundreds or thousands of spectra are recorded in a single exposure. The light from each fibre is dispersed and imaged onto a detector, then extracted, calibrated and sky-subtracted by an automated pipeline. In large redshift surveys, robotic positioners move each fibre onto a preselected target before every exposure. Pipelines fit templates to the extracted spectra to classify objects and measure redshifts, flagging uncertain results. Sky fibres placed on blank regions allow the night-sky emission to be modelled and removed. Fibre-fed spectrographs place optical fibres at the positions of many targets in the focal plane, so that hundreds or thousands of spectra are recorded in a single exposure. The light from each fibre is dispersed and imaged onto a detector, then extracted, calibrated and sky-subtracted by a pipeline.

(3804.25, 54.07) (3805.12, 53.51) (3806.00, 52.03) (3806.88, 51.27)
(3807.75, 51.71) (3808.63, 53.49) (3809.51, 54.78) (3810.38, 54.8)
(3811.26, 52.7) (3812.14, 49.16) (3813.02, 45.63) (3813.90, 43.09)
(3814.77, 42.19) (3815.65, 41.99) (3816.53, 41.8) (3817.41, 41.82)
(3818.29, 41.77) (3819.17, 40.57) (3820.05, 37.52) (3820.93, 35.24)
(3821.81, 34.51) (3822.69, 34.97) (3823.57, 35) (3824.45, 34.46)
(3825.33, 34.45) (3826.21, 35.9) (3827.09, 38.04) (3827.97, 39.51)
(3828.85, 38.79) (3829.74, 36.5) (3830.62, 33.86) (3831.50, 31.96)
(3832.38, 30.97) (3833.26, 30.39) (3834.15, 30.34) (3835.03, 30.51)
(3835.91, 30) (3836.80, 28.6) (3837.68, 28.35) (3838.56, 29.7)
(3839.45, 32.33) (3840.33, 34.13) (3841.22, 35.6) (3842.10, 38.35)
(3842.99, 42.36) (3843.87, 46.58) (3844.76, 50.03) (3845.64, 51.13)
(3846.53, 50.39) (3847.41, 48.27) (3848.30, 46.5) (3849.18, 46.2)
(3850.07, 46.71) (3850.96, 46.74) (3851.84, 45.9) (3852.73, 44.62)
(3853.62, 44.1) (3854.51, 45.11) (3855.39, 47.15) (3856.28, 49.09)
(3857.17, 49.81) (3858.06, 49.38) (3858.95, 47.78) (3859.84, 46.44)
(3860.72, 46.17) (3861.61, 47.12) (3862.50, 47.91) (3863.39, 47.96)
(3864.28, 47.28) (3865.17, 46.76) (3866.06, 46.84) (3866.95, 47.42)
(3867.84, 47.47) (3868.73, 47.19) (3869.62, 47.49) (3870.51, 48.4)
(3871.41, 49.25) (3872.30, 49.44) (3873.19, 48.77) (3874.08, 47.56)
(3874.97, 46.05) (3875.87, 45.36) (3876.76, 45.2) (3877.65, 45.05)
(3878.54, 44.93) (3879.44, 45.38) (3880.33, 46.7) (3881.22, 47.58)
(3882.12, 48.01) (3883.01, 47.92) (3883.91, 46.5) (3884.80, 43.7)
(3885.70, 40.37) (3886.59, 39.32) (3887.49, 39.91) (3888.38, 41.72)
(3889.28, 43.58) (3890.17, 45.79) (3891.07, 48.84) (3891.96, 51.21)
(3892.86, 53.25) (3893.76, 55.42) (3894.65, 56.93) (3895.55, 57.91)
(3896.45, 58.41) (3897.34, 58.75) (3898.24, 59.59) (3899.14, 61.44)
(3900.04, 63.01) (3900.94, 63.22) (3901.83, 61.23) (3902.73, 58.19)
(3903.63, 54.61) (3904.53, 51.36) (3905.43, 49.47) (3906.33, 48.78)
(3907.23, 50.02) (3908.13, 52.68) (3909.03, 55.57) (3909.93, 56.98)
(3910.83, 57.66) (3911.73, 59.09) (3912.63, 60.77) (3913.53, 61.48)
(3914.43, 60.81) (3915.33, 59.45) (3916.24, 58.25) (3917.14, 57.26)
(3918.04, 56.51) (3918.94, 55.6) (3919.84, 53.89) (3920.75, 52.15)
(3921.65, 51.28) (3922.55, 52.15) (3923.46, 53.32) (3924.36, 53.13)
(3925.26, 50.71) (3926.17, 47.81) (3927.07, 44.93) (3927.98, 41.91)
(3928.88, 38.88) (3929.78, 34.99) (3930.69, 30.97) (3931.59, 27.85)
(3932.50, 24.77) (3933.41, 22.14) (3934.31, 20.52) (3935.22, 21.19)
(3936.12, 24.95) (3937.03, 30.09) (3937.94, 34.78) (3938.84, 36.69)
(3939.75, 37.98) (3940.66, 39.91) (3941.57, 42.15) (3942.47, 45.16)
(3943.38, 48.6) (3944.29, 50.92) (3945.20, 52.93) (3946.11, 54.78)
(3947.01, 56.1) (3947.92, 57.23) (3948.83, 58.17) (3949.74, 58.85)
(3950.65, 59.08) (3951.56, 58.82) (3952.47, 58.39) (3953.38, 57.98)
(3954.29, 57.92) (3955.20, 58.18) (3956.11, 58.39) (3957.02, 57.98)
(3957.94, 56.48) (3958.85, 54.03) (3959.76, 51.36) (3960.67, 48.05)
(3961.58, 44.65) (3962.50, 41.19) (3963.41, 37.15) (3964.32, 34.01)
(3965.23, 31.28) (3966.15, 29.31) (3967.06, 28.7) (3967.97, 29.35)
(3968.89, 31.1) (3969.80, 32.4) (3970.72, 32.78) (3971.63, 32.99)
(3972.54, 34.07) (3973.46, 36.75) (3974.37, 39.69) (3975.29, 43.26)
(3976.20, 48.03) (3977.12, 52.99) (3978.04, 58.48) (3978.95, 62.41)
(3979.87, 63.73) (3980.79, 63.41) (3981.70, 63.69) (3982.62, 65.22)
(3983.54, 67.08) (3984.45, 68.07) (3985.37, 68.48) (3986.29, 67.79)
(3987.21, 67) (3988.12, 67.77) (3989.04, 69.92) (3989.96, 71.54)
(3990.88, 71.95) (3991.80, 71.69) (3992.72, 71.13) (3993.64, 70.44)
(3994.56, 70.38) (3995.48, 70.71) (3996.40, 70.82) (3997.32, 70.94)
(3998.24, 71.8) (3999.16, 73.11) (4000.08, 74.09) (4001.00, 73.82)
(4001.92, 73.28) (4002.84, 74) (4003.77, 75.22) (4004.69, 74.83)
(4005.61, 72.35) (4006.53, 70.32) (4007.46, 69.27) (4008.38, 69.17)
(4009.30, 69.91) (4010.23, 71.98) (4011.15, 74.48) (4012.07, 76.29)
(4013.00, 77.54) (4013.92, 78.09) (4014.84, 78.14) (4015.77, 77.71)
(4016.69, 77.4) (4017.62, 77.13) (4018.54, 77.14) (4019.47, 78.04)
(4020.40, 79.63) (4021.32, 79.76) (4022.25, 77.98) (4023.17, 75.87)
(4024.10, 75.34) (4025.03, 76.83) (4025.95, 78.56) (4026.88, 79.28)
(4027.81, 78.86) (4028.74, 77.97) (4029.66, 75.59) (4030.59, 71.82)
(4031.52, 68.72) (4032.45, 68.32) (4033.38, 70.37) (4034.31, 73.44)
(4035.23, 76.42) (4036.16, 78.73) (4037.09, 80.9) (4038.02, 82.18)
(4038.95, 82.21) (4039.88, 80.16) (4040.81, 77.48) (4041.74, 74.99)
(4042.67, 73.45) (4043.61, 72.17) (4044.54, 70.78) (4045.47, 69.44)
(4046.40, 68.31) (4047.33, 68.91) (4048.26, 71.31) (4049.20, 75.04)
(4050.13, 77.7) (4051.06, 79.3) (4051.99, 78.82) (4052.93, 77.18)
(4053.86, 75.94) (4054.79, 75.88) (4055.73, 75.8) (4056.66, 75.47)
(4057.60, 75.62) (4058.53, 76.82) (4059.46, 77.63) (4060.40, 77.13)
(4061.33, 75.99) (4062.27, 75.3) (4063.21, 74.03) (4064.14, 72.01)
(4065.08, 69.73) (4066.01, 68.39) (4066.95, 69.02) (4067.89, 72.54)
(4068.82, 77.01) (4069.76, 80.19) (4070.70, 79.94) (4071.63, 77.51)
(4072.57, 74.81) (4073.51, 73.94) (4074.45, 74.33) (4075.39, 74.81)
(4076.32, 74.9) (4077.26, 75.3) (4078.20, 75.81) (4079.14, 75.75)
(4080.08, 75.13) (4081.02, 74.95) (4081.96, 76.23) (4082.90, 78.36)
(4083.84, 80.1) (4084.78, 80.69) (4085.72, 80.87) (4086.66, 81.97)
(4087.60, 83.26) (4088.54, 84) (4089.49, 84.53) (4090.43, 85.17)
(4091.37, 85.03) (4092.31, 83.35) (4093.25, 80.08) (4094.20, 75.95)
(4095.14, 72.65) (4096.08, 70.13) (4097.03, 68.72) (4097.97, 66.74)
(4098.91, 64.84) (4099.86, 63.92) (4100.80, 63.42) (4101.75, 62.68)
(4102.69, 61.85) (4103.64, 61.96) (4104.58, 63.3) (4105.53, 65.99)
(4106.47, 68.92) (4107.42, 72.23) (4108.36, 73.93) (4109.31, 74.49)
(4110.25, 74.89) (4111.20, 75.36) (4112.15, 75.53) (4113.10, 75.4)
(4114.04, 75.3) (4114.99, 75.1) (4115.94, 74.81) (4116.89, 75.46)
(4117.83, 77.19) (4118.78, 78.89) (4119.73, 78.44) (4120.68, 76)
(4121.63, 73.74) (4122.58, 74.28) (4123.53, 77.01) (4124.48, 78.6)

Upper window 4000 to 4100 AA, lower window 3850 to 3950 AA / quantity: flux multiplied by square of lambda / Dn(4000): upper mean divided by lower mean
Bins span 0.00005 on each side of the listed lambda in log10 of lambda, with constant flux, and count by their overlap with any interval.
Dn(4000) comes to 1.69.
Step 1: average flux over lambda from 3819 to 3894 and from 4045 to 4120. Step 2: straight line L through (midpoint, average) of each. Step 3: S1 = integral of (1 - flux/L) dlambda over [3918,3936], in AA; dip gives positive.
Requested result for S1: 3.9 AA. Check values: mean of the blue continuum 42.8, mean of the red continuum 74.6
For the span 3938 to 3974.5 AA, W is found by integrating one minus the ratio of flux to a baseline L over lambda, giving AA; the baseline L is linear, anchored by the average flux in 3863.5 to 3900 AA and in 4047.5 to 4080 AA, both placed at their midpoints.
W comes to 8.4 AA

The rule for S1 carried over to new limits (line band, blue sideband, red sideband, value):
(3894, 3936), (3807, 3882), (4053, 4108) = 1.4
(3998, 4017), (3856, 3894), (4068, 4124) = -3.1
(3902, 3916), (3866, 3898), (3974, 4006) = -0.9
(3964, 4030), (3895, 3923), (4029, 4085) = 3.0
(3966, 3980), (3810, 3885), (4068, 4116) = 4.4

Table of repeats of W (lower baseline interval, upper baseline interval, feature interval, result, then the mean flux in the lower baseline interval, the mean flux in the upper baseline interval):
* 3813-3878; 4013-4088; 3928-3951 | 7.0 AA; 42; 76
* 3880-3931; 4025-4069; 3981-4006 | -1.6 AA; 51.8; 75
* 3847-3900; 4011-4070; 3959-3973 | 6.0 AA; 48.1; 75.6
